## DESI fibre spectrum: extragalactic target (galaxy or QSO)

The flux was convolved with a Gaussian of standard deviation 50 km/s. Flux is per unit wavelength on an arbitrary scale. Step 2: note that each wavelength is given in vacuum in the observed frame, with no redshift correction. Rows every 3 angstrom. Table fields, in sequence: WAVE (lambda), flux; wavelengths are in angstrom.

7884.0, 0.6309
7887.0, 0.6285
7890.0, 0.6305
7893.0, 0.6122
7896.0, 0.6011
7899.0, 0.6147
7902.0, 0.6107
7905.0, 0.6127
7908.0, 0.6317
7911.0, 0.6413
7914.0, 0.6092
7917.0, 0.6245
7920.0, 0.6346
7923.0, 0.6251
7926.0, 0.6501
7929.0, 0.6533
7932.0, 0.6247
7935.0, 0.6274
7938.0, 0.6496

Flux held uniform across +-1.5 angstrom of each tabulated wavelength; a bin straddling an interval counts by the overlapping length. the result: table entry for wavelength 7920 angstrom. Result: 0.6346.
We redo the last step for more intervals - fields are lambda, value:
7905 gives 0.6127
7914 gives 0.6092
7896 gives 0.6011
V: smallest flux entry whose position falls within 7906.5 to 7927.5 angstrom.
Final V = 0.6092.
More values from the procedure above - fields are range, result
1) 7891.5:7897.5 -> 0.6011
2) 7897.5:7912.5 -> 0.6107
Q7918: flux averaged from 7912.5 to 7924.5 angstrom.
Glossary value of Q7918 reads 0.623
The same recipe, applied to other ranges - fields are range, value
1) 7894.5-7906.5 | 0.61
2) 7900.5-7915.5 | 0.621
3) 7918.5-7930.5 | 0.641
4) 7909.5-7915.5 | 0.625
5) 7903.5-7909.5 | 0.622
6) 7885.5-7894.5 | 0.624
